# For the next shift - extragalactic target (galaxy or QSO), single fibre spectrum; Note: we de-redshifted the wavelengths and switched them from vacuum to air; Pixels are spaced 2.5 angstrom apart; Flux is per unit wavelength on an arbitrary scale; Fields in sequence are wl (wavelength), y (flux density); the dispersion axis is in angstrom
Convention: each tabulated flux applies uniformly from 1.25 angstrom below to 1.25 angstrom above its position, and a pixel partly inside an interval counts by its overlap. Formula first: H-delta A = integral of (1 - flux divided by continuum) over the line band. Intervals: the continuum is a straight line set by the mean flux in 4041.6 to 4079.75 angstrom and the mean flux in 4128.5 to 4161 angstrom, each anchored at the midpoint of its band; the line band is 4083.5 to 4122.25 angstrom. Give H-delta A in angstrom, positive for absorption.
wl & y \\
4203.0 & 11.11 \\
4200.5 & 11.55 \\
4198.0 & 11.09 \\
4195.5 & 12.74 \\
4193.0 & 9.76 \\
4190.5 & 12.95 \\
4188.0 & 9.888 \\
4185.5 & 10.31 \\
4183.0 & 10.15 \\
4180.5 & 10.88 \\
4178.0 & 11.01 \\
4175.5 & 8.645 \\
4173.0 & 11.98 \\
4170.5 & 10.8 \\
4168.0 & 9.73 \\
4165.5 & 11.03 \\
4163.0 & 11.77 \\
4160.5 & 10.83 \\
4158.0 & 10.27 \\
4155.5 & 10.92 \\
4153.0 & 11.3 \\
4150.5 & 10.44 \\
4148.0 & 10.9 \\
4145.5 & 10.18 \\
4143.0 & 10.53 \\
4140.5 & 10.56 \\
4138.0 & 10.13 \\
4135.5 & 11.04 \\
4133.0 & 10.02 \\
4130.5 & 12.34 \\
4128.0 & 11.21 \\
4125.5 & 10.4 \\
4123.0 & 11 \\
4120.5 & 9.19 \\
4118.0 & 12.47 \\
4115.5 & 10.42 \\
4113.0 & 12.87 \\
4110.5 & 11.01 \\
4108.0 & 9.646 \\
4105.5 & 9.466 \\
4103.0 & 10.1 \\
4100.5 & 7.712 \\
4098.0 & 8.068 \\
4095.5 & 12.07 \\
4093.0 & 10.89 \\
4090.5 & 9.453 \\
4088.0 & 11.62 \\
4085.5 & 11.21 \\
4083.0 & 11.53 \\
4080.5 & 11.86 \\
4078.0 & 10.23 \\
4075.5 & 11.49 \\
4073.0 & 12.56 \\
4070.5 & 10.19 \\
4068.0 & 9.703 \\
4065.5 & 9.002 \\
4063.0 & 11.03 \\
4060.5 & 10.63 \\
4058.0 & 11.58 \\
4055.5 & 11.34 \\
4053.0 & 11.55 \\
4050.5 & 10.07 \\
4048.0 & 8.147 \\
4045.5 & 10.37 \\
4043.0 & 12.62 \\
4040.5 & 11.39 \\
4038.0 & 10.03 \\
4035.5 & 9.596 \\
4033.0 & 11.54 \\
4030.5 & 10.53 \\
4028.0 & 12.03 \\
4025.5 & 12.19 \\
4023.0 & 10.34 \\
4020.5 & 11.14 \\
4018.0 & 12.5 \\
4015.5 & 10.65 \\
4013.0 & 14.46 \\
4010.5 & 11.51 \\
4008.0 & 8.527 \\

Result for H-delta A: 1.0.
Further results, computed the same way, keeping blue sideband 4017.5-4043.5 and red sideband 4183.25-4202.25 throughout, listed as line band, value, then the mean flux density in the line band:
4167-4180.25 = 0.78 angstrom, 10.5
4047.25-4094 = 1.70 angstrom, 10.8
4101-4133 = 1.20 angstrom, 10.7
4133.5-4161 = 1.29 angstrom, 10.6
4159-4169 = 0.26 angstrom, 10.9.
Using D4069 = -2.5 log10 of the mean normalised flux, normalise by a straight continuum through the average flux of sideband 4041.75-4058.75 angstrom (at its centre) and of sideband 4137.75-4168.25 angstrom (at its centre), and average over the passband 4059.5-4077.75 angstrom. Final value 0.01 mag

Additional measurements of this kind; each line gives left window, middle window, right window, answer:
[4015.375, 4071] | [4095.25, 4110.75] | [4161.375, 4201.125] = 0.144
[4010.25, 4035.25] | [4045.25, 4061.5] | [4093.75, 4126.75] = 0.063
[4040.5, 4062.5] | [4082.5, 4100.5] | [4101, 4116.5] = 0.012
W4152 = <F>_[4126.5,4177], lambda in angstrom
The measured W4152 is 10.7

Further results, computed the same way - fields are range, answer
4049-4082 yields 10.8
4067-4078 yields 10.9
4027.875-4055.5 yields 10.7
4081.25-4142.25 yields 10.6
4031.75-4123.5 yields 10.6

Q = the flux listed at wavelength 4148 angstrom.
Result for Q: 10.9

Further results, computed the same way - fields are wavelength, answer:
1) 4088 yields 11.62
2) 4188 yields 9.888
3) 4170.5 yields 10.8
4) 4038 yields 10.03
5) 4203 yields 11.11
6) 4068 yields 9.703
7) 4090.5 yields 9.453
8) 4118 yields 12.47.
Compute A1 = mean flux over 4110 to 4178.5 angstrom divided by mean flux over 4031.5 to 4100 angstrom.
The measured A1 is 1.01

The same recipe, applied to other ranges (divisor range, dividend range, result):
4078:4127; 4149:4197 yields 1.02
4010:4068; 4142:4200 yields 0.98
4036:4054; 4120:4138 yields 1.02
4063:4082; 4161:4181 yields 1.00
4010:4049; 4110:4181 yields 0.97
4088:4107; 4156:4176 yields 1.09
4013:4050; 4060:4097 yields 0.99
